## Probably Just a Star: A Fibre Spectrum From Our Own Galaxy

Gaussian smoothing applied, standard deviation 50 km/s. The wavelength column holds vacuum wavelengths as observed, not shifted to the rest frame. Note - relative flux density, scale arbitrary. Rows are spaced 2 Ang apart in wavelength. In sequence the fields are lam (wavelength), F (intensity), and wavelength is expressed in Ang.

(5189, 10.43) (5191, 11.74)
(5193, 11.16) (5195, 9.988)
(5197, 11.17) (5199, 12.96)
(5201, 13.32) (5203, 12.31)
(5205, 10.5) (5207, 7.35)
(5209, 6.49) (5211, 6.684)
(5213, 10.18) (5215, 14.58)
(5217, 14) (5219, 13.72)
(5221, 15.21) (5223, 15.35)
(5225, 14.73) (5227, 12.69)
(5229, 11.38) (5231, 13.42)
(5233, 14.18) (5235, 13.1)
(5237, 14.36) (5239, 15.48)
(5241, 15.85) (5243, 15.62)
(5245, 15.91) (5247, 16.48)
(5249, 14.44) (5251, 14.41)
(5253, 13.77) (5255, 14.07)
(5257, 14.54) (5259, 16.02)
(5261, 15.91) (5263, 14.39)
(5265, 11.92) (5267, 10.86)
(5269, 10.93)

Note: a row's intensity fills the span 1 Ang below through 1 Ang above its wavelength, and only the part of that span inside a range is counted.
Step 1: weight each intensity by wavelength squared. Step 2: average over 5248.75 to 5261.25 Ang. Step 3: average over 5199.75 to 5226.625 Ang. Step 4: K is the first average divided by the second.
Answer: 1.3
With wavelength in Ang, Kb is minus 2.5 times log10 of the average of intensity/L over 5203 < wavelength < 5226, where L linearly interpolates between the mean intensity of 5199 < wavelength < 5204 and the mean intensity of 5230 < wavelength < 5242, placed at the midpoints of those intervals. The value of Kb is 0.15 mag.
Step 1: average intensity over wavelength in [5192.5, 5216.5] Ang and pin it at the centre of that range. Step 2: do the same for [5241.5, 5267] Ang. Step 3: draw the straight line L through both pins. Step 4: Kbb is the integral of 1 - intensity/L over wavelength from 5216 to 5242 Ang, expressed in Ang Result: -3.16 Ang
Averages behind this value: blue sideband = 10.6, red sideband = 14.7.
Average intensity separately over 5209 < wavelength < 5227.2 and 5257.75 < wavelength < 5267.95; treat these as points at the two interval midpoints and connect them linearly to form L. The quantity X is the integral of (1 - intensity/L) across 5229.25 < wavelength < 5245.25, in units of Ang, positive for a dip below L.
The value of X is -1.6 Ang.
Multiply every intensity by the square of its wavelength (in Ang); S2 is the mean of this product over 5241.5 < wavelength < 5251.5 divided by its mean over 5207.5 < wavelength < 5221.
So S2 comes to 1.40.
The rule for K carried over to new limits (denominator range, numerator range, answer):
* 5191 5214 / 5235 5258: 1.48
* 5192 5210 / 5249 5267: 1.37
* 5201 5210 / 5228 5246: 1.51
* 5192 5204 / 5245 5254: 1.29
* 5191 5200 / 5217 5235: 1.23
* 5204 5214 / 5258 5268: 1.71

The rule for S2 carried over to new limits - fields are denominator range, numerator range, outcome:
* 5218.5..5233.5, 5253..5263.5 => 1.09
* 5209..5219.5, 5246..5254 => 1.33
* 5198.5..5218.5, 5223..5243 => 1.31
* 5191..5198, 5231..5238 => 1.29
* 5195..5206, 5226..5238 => 1.13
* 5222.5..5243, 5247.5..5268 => 1.01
